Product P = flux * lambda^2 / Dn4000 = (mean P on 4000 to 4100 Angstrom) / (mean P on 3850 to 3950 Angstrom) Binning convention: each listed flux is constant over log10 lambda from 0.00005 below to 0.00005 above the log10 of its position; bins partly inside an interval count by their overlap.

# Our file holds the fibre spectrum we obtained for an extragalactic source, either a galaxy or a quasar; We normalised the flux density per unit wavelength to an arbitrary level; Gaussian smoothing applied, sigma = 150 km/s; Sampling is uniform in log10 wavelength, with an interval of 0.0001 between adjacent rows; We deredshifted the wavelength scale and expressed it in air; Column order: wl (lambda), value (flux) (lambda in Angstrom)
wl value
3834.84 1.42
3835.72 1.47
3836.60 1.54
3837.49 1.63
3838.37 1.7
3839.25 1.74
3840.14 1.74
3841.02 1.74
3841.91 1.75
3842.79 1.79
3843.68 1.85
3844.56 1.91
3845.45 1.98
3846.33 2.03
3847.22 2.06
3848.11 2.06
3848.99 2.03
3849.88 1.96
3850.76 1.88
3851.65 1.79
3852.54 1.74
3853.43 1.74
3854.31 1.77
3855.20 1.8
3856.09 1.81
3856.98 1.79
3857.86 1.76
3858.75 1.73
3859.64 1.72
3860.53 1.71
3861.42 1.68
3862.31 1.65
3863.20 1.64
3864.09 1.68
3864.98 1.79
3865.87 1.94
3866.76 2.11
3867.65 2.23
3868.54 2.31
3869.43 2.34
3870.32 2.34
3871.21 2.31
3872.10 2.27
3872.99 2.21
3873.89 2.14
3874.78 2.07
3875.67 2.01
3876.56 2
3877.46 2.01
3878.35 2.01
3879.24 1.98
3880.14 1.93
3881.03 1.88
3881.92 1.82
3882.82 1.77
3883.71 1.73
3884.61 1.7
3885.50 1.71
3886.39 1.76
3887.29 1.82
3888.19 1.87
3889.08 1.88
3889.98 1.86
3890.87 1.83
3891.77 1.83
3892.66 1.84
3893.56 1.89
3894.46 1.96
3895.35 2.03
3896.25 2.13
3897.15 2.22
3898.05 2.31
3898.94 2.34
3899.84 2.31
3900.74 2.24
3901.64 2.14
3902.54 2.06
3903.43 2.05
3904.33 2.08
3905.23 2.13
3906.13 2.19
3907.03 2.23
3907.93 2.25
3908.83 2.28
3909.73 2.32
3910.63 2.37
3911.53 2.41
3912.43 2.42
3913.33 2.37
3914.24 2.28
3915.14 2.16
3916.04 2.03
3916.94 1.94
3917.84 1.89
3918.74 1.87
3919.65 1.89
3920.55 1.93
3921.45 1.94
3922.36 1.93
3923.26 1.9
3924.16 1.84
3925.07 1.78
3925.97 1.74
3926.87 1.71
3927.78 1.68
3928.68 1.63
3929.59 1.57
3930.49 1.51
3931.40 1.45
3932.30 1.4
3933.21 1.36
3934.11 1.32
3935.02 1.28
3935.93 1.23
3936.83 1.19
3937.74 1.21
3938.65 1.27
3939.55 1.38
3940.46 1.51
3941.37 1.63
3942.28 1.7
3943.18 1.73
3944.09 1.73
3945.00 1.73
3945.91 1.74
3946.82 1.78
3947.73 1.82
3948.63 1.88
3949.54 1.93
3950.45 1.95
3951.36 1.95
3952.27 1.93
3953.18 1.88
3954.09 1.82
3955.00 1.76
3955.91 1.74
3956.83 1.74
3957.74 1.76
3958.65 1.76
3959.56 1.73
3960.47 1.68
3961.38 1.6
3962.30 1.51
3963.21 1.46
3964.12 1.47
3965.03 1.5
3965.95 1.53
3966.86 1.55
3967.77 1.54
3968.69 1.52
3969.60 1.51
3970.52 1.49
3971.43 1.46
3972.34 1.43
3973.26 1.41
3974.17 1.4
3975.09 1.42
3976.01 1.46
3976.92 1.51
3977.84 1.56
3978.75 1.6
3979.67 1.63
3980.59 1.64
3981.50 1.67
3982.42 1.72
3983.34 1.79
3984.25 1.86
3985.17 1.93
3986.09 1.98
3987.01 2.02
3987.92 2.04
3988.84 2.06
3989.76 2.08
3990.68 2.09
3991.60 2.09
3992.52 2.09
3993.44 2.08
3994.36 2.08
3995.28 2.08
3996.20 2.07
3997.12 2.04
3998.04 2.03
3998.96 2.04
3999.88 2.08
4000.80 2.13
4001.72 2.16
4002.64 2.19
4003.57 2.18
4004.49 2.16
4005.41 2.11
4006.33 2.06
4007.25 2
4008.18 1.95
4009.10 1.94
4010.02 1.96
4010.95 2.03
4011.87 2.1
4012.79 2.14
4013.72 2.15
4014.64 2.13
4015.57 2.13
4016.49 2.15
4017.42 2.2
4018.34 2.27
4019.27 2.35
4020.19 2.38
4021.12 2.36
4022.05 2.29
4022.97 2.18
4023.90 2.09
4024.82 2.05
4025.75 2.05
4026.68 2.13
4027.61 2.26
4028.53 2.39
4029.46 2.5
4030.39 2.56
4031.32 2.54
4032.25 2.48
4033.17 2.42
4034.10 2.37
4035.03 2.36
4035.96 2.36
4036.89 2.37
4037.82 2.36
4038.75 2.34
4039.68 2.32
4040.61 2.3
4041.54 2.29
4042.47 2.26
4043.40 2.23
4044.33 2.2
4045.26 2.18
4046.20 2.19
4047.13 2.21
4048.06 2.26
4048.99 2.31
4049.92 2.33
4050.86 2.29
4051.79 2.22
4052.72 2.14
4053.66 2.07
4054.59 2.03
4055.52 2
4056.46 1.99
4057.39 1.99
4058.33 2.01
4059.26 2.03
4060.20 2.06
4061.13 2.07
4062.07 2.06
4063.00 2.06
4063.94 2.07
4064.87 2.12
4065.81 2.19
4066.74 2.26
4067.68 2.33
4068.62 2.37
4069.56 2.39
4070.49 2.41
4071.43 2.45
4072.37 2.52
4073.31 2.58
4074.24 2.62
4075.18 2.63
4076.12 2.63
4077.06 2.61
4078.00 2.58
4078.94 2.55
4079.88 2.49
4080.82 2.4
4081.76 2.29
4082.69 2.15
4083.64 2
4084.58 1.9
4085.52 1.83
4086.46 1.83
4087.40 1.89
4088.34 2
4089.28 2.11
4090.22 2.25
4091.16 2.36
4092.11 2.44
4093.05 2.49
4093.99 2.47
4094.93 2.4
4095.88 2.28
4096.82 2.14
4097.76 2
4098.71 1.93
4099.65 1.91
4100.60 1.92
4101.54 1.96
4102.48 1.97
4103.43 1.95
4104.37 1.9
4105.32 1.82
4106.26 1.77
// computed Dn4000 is 1.3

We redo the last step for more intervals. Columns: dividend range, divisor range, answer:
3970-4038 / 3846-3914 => 1.09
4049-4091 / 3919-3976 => 1.46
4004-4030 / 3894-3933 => 1.13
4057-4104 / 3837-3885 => 1.30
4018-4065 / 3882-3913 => 1.17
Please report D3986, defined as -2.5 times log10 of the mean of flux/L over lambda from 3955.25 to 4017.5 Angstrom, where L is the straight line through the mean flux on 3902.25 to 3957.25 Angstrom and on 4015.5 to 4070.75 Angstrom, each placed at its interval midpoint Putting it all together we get 0.11 mag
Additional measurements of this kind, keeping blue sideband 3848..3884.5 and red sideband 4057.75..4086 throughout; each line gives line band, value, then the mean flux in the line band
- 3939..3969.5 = 0.22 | 1.69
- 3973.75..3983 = 0.33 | 1.56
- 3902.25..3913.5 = -0.12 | 2.24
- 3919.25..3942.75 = 0.28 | 1.58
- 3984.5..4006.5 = 0.04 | 2.08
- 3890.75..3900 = -0.05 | 2.06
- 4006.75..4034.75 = -0.01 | 2.22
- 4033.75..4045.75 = -0.03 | 2.3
